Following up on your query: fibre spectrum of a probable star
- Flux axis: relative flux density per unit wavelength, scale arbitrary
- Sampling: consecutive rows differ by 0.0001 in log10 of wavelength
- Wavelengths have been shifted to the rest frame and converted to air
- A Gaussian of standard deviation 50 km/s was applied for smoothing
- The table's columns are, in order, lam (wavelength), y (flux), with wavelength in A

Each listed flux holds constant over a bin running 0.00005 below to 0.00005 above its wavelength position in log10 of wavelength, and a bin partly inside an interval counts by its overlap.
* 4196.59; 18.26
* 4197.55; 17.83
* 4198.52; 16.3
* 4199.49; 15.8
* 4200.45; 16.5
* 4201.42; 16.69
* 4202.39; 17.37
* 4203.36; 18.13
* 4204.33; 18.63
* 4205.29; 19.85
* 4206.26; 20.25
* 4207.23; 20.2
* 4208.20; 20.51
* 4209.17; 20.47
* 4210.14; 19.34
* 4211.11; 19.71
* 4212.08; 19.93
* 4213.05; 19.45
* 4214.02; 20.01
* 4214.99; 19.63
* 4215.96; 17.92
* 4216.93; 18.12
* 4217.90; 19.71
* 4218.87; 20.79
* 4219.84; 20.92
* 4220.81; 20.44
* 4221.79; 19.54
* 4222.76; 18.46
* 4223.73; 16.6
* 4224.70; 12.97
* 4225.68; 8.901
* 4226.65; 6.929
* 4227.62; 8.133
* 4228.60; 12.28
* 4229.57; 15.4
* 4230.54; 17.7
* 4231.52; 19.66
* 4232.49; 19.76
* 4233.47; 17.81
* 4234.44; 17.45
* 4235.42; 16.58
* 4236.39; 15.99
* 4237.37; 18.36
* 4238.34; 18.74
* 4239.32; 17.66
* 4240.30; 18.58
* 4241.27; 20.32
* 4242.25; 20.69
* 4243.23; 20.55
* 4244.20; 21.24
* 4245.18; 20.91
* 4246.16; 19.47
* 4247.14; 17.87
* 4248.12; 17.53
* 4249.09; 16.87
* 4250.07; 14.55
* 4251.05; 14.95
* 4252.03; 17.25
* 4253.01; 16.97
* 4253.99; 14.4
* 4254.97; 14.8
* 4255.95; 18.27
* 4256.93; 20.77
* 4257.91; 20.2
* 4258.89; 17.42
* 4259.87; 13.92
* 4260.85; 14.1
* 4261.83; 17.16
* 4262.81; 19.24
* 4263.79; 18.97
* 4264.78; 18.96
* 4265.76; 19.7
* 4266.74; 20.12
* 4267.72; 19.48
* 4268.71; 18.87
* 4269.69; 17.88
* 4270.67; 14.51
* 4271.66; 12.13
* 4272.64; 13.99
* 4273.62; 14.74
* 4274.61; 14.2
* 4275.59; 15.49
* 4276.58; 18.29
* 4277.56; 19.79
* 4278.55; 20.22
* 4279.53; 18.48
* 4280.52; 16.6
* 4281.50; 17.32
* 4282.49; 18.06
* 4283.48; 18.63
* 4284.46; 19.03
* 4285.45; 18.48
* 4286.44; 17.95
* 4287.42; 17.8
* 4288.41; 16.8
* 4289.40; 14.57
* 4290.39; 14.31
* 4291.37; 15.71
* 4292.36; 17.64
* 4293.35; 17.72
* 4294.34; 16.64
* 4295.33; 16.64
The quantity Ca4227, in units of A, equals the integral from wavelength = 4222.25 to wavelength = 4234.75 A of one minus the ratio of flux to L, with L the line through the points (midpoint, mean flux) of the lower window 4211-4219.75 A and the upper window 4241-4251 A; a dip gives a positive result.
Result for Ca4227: 2.90 A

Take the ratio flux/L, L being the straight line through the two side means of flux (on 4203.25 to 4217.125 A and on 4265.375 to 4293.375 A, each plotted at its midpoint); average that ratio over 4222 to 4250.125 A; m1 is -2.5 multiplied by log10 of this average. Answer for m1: 0.11 mag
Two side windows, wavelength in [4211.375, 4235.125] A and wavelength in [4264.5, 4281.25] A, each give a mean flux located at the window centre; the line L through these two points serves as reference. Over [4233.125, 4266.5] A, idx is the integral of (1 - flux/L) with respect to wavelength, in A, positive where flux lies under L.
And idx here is -1.5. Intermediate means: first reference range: 17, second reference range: 17.2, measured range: 17.9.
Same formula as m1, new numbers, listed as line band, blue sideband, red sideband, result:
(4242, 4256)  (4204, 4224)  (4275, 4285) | 0.07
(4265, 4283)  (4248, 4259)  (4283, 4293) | -0.01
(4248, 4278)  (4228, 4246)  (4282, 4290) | 0.06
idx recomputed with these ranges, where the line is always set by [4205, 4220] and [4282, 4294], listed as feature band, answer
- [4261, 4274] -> 0.4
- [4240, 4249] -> -0.4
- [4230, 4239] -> 0.5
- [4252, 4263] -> 0.8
